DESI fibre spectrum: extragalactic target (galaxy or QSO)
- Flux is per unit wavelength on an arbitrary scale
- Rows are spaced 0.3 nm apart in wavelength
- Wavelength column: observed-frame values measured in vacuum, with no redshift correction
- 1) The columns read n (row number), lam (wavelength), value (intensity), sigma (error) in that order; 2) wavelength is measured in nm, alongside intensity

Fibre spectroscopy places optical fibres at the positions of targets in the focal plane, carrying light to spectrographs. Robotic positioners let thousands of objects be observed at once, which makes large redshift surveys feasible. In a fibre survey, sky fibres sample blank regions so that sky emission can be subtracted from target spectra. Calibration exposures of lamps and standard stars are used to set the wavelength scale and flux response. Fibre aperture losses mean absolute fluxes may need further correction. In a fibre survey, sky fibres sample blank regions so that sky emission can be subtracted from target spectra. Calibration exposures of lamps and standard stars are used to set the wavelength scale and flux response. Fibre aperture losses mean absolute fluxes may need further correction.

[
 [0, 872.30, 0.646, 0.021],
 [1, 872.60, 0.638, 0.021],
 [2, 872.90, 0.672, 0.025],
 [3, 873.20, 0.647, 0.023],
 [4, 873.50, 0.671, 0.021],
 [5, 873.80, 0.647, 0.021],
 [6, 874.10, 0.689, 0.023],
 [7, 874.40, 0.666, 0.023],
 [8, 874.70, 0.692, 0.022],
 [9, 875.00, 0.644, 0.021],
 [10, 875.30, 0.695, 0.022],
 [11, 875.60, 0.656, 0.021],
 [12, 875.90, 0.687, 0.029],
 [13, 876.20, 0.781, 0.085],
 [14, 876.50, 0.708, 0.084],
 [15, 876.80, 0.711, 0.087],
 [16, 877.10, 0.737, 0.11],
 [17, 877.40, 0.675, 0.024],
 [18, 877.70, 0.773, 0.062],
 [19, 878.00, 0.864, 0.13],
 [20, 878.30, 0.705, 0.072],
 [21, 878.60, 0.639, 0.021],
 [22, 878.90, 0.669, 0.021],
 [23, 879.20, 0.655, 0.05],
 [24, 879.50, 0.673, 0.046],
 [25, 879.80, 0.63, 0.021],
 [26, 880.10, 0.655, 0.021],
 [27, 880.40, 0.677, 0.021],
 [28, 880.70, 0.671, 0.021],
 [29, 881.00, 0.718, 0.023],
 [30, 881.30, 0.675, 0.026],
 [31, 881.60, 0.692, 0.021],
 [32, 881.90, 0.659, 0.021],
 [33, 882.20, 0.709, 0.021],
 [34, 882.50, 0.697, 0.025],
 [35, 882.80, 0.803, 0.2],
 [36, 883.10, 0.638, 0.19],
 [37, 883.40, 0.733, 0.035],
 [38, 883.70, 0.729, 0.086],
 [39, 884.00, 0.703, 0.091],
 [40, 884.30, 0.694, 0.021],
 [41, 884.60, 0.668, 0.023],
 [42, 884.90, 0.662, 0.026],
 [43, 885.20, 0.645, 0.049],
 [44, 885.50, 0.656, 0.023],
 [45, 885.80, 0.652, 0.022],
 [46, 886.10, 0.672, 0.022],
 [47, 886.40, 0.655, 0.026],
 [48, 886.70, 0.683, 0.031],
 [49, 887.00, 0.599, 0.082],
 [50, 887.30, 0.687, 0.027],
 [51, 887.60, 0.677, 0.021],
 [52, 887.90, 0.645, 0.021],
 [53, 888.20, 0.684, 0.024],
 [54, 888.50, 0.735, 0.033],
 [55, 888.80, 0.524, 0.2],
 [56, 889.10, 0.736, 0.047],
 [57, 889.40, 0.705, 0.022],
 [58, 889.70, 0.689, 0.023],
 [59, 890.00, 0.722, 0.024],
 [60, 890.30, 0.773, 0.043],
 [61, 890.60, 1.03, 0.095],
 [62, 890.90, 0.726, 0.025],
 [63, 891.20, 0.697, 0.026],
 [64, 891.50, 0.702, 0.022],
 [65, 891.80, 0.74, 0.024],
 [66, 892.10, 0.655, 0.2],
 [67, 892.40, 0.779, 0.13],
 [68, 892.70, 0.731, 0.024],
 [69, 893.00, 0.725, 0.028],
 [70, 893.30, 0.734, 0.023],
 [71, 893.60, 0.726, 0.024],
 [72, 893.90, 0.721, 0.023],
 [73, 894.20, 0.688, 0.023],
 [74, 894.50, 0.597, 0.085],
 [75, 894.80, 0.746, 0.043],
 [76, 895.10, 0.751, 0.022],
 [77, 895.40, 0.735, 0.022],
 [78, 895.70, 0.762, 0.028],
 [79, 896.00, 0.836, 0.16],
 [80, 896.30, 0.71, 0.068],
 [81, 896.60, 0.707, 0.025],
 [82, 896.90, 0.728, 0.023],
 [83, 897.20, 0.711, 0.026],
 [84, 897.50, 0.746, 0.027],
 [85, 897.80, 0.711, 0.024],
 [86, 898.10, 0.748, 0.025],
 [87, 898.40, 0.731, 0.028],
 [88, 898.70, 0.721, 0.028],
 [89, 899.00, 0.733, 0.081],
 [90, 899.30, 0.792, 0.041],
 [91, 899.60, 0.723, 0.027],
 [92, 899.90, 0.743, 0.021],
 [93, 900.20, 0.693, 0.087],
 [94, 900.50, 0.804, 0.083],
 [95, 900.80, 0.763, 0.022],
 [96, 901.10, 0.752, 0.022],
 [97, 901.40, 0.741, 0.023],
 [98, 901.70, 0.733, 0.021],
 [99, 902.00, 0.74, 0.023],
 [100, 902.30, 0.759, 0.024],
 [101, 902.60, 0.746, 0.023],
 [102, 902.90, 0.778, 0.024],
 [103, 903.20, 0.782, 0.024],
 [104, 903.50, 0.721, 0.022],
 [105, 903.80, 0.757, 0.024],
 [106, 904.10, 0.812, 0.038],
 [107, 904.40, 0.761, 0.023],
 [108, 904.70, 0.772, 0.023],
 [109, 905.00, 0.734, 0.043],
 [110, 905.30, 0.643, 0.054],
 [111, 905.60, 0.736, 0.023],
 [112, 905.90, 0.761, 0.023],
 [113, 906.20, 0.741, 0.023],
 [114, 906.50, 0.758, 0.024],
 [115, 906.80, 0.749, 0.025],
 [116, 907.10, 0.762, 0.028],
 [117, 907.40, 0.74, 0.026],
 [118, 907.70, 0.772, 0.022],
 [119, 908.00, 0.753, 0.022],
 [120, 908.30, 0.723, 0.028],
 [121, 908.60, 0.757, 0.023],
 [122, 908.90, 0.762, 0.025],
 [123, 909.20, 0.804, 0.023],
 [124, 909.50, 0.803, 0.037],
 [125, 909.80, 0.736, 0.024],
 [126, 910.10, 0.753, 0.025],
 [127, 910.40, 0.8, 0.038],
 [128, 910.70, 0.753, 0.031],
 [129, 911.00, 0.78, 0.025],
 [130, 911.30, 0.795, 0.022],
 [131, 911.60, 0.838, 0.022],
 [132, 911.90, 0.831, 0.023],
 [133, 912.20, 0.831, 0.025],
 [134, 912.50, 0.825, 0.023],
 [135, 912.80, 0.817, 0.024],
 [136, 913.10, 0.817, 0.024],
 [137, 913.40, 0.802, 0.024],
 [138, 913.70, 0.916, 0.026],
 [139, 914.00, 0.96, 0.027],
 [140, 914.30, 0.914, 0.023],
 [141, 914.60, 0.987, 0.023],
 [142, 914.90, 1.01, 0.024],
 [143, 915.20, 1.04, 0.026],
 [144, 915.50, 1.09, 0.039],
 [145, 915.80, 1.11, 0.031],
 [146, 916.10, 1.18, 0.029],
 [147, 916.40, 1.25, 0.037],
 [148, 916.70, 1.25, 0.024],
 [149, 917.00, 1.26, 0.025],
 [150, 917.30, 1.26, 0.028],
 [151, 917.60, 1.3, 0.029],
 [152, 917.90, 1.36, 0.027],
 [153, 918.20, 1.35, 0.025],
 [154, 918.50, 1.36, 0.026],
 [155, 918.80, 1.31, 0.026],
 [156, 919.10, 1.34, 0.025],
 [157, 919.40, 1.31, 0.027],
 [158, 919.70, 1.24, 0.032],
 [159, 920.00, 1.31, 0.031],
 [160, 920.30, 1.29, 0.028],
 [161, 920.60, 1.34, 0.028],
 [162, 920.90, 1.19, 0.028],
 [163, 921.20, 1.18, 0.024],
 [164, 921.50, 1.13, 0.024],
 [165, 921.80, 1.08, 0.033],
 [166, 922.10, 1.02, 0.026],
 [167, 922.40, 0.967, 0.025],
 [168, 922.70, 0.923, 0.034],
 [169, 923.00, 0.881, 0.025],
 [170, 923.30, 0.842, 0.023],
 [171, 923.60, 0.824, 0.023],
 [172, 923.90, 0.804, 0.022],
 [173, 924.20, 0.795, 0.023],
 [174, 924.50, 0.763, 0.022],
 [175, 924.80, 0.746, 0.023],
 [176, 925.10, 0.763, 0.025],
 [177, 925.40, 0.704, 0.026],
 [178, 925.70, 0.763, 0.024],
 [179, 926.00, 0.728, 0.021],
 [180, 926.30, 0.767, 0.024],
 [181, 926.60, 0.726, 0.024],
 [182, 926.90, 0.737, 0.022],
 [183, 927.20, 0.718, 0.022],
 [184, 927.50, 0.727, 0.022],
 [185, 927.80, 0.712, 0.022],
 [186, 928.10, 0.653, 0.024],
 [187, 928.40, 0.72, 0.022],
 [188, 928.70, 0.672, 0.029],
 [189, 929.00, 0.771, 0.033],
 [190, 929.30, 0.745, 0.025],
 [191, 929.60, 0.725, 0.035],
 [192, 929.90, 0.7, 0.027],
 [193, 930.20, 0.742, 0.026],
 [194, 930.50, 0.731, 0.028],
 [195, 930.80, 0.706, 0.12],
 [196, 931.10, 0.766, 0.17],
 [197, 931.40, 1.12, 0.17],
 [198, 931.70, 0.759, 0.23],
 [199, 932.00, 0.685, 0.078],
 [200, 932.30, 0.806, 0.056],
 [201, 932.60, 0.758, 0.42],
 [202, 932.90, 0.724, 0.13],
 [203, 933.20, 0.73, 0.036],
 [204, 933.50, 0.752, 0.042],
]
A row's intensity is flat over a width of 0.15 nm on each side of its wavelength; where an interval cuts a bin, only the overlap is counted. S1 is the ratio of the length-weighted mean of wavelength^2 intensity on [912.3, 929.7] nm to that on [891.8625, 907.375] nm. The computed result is 1.4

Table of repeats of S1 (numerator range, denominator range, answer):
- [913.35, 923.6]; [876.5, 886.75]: 1.79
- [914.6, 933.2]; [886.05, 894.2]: 1.44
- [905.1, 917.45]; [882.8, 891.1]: 1.33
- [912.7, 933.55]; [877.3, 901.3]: 1.43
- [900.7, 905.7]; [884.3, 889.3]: 1.17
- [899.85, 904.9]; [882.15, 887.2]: 1.15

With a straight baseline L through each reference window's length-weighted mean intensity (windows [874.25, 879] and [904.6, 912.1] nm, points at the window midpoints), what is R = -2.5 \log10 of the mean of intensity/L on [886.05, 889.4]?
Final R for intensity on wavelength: 0.096 mag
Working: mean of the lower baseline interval 0.707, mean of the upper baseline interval 0.763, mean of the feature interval 0.665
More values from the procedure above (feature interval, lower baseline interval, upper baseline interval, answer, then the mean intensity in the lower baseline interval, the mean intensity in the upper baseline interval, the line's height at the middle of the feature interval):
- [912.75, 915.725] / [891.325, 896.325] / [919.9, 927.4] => -0.11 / 0.726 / 0.916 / 0.856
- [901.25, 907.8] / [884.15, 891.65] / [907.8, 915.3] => 0.06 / 0.693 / 0.83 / 0.79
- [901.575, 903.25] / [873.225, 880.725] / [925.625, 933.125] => -0.06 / 0.69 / 0.746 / 0.717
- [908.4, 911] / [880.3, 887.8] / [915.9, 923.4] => 0.34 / 0.682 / 1.2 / 1.05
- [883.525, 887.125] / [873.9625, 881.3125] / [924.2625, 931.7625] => 0.05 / 0.694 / 0.747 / 0.702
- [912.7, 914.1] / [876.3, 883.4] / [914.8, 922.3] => 0.32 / 0.698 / 1.22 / 1.15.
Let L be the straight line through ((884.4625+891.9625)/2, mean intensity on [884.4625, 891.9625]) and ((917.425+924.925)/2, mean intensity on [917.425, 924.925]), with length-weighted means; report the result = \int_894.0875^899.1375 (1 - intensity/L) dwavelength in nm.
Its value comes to 0.46 nm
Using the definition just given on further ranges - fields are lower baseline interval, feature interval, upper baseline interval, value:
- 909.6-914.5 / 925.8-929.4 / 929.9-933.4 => 0.27 nm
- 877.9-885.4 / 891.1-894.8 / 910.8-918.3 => 0.43 nm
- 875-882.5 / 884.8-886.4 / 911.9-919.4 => 0.23 nm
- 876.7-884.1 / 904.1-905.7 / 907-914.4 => 0.09 nm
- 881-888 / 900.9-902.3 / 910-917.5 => 0.16 nm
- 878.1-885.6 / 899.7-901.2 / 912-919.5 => 0.27 nm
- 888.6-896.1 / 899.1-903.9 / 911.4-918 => 0.55 nm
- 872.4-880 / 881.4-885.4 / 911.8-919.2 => 0.35 nm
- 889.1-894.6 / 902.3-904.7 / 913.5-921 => 0.45 nm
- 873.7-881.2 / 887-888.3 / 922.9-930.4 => 0.07 nm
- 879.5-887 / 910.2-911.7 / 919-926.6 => 0.17 nm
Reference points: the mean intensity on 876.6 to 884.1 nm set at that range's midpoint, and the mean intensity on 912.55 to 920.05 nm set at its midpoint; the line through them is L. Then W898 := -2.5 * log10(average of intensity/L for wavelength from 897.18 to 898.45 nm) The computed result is 0.24 mag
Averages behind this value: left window 0.7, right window 1.14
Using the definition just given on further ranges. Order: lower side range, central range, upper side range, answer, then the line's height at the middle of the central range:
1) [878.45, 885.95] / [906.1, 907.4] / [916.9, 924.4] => 0.28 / 0.976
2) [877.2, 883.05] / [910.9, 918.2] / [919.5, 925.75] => -0.10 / 0.93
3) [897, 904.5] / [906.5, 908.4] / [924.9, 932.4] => -0.01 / 0.747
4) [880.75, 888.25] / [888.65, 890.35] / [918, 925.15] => 0.07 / 0.735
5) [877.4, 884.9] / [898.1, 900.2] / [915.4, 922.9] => 0.26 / 0.942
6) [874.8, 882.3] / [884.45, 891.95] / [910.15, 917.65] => 0.11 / 0.769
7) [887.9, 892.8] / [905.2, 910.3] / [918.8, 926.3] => 0.16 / 0.873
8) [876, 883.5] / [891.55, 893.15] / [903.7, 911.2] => 0.00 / 0.727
